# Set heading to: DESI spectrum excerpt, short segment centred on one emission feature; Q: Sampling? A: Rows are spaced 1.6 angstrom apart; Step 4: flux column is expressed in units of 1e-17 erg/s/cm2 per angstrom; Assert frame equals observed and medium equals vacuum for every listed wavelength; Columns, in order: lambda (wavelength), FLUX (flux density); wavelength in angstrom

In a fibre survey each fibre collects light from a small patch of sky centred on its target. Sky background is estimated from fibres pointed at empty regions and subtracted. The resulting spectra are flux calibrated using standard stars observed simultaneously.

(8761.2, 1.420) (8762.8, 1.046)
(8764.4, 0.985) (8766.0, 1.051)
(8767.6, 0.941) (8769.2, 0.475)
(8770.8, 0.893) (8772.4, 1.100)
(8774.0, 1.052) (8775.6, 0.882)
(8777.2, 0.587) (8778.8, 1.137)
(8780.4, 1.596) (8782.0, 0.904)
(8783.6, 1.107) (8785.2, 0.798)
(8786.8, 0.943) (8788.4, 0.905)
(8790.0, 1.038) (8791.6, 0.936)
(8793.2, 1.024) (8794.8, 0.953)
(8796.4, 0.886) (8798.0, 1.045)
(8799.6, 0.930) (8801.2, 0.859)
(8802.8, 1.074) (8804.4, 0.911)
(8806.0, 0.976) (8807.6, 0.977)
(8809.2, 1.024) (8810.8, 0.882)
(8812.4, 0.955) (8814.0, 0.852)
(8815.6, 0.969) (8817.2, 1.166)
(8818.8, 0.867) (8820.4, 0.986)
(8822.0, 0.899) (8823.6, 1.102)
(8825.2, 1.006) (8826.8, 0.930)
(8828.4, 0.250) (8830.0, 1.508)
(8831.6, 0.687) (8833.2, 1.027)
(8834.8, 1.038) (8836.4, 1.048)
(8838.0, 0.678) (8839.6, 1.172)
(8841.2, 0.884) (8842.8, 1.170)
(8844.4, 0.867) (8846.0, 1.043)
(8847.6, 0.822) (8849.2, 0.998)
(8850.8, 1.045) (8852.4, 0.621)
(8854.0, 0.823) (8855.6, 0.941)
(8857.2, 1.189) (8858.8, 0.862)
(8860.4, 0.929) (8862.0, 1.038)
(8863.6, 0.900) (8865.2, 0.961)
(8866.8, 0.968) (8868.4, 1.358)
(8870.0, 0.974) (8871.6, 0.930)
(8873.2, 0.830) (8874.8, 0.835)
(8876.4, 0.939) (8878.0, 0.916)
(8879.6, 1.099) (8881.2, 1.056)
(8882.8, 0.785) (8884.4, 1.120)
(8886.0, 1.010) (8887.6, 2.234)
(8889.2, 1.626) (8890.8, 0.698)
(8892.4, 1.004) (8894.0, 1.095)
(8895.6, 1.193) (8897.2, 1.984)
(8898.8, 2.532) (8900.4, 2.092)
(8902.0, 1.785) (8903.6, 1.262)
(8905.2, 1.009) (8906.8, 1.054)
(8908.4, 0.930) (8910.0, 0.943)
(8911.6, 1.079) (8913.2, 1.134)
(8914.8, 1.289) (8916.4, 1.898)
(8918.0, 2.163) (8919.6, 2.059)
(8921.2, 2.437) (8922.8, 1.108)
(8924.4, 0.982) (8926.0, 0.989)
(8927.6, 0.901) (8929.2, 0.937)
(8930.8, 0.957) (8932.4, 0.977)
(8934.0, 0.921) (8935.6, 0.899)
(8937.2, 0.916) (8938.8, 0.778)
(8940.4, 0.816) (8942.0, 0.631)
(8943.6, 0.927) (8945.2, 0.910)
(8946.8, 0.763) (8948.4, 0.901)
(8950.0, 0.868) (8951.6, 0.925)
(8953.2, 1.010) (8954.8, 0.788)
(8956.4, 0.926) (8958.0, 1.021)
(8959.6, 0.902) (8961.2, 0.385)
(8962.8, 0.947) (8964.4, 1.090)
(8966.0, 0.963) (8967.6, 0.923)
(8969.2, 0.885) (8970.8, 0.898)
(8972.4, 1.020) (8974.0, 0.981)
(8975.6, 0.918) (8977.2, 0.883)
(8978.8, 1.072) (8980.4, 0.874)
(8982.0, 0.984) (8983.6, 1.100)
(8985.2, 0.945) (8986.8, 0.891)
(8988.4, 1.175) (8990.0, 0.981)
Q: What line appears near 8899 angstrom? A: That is [S II] 6716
